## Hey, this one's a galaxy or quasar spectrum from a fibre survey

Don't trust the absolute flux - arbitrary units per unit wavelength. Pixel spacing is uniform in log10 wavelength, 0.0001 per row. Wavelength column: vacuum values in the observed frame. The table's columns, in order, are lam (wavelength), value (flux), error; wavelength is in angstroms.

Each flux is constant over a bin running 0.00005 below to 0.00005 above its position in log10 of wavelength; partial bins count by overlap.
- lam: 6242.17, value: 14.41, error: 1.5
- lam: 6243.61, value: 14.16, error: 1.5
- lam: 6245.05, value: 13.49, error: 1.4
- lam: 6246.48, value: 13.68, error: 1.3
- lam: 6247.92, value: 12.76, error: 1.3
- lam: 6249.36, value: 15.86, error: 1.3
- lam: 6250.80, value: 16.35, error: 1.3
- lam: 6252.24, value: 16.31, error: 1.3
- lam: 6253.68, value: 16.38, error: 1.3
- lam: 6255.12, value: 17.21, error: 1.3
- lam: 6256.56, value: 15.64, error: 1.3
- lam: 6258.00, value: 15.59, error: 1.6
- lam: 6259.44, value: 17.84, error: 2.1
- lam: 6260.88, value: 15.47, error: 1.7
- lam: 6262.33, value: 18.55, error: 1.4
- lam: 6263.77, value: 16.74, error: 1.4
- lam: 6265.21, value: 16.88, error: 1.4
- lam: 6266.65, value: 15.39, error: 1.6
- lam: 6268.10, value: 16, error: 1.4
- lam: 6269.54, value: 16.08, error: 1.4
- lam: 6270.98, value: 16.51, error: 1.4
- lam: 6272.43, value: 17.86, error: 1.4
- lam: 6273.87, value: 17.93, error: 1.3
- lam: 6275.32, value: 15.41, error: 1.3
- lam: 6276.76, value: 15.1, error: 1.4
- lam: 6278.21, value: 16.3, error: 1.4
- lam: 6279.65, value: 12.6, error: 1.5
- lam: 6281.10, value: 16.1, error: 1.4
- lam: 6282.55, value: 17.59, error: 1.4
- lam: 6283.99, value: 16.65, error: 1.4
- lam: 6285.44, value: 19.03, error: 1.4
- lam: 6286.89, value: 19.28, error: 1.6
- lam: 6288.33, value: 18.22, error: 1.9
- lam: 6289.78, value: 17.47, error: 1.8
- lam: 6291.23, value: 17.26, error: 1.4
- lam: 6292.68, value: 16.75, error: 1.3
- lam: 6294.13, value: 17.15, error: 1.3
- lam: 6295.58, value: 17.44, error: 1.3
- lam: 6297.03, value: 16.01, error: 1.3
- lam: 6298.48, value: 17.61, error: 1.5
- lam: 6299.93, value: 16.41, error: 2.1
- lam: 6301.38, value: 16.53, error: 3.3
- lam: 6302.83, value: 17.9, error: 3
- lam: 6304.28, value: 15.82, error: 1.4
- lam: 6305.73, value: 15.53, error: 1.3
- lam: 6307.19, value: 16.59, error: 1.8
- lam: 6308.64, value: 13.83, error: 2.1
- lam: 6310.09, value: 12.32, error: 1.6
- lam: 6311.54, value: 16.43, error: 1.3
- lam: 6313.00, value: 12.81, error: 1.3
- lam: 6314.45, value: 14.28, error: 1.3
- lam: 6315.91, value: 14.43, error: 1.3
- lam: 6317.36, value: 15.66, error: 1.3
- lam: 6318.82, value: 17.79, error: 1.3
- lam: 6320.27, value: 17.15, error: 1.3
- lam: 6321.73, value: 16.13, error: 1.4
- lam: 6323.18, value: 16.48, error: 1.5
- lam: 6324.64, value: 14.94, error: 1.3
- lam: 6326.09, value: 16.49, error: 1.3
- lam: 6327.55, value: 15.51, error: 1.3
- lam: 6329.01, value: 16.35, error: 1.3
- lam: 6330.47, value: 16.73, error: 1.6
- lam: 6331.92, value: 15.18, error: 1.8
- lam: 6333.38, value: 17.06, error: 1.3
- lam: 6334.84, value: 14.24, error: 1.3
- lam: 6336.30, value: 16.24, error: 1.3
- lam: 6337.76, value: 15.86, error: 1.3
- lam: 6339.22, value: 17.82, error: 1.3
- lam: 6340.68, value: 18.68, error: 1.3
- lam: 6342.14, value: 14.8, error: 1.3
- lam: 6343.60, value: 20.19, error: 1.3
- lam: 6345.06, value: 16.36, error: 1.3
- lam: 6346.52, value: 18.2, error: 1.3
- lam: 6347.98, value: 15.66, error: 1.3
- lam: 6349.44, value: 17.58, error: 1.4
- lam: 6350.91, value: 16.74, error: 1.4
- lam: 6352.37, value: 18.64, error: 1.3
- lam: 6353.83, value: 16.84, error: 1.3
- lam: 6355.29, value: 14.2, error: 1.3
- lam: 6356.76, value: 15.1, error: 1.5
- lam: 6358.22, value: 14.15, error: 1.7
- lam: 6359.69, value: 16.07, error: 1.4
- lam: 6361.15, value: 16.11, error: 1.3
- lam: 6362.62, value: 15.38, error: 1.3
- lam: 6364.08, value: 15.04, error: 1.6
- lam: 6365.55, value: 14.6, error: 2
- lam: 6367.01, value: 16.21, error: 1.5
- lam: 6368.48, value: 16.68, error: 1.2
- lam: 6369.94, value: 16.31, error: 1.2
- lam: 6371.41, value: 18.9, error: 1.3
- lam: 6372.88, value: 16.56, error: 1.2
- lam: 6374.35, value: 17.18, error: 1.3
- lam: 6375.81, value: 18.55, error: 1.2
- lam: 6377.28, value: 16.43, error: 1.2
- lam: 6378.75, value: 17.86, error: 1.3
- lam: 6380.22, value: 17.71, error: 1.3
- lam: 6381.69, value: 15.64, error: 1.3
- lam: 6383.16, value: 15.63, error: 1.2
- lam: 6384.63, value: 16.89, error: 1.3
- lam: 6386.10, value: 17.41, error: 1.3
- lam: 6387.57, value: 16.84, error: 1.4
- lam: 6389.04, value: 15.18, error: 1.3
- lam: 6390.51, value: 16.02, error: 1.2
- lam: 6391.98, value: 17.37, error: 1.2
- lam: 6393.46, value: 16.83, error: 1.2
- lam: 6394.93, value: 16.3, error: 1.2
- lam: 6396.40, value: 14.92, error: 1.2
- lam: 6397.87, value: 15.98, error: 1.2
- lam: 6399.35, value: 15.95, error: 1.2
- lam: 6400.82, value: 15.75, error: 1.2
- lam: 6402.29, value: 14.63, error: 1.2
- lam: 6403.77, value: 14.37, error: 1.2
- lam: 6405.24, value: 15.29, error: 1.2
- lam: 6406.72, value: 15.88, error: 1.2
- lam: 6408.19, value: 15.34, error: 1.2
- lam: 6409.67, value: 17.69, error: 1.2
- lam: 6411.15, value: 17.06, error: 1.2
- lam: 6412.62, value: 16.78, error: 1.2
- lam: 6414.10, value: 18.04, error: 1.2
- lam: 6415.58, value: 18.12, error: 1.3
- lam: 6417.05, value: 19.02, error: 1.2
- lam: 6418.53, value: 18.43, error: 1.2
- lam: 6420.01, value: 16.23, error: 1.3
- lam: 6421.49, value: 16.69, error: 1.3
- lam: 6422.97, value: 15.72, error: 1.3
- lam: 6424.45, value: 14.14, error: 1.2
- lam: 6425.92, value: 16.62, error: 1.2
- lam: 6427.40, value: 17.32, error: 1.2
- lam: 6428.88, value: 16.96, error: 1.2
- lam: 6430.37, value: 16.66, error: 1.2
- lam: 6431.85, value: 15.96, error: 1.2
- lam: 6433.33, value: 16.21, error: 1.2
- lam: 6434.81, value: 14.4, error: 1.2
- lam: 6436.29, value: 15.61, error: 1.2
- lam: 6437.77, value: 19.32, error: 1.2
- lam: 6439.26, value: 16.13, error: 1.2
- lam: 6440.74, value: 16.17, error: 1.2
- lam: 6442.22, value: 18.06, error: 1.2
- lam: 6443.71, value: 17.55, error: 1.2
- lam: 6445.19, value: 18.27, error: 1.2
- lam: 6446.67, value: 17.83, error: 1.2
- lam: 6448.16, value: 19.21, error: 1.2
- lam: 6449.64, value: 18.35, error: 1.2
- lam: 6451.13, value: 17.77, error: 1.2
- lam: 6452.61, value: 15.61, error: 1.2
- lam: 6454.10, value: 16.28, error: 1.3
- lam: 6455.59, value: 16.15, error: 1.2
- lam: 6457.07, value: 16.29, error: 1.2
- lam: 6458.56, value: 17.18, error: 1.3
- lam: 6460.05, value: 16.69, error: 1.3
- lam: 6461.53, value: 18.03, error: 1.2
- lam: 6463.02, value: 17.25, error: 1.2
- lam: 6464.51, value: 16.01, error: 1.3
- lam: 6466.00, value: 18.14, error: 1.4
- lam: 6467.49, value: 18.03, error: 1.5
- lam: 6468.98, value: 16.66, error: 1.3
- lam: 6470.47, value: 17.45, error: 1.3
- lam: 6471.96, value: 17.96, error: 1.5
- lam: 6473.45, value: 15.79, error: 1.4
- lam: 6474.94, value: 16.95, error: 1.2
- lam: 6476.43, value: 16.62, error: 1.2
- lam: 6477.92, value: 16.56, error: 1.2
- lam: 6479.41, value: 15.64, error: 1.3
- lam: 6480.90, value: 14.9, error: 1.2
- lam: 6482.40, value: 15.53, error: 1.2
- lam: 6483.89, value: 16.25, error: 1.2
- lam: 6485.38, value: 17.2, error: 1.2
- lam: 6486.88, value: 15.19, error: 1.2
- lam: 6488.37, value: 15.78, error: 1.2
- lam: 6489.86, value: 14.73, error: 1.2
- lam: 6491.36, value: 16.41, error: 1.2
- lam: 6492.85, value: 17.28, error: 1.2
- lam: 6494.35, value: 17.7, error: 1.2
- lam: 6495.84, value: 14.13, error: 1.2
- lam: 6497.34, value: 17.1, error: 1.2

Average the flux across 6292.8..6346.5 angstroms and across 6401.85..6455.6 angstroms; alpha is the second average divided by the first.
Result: 1.0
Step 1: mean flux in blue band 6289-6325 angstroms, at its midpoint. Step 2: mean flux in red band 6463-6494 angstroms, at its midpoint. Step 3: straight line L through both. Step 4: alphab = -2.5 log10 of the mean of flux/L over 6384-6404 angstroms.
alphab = 0.013 mag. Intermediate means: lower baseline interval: 16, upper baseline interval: 16.5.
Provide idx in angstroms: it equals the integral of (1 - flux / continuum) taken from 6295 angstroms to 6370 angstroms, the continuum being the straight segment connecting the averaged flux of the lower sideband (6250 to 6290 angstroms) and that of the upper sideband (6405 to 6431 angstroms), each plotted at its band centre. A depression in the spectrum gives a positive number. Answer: 2.8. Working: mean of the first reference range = 16.6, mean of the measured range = 16.1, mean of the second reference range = 16.8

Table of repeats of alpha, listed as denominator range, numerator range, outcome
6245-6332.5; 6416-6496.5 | 1.03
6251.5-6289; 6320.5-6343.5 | 0.98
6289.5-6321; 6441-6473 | 1.08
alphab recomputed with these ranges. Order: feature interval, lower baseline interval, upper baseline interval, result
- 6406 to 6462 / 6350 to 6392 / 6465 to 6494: -0.03 mag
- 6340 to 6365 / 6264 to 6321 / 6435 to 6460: 0.01 mag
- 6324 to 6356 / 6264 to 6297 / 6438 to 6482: 0.02 mag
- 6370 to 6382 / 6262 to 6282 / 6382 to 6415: -0.07 mag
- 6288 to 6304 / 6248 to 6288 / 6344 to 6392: -0.04 mag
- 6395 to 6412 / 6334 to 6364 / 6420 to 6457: 0.06 mag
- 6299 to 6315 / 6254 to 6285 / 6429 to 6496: 0.07 mag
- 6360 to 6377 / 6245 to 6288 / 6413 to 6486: 0.01 mag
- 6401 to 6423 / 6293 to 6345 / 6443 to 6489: 0.00 mag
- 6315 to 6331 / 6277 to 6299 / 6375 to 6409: 0.04 mag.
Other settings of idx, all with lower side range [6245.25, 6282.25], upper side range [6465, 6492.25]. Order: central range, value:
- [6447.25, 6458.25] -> -0.49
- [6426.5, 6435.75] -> 0.05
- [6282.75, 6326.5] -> -0.75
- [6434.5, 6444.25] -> -0.29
